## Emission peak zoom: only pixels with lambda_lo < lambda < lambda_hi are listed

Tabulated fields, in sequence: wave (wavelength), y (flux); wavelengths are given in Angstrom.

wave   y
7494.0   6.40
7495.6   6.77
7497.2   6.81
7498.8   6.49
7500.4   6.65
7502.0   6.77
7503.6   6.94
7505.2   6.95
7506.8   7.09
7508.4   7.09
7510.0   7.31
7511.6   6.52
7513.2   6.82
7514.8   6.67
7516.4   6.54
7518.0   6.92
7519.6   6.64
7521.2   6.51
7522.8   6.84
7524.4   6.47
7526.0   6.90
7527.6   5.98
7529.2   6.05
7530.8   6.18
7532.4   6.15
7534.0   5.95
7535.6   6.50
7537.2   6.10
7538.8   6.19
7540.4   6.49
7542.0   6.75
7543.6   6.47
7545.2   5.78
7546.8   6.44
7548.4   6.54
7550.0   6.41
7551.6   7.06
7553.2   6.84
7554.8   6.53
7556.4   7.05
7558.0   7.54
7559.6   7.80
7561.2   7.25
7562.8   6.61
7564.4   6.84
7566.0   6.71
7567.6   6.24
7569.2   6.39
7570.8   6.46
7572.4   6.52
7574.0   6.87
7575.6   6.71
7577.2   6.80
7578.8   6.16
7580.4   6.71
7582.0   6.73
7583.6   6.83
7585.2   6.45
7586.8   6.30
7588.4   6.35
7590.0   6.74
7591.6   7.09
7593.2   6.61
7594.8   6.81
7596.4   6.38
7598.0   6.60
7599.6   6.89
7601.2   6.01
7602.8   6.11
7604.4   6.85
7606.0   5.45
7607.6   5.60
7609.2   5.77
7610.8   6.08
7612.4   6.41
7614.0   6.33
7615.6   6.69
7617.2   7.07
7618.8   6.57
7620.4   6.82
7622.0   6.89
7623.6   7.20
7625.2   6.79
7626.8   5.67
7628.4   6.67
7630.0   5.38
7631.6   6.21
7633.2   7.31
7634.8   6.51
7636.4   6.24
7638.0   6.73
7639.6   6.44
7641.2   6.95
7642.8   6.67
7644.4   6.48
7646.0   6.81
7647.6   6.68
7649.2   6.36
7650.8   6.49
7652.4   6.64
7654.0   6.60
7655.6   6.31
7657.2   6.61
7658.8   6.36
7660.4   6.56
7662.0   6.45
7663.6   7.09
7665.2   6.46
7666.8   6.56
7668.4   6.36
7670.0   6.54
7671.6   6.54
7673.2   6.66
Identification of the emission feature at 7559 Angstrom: [N II] 6583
